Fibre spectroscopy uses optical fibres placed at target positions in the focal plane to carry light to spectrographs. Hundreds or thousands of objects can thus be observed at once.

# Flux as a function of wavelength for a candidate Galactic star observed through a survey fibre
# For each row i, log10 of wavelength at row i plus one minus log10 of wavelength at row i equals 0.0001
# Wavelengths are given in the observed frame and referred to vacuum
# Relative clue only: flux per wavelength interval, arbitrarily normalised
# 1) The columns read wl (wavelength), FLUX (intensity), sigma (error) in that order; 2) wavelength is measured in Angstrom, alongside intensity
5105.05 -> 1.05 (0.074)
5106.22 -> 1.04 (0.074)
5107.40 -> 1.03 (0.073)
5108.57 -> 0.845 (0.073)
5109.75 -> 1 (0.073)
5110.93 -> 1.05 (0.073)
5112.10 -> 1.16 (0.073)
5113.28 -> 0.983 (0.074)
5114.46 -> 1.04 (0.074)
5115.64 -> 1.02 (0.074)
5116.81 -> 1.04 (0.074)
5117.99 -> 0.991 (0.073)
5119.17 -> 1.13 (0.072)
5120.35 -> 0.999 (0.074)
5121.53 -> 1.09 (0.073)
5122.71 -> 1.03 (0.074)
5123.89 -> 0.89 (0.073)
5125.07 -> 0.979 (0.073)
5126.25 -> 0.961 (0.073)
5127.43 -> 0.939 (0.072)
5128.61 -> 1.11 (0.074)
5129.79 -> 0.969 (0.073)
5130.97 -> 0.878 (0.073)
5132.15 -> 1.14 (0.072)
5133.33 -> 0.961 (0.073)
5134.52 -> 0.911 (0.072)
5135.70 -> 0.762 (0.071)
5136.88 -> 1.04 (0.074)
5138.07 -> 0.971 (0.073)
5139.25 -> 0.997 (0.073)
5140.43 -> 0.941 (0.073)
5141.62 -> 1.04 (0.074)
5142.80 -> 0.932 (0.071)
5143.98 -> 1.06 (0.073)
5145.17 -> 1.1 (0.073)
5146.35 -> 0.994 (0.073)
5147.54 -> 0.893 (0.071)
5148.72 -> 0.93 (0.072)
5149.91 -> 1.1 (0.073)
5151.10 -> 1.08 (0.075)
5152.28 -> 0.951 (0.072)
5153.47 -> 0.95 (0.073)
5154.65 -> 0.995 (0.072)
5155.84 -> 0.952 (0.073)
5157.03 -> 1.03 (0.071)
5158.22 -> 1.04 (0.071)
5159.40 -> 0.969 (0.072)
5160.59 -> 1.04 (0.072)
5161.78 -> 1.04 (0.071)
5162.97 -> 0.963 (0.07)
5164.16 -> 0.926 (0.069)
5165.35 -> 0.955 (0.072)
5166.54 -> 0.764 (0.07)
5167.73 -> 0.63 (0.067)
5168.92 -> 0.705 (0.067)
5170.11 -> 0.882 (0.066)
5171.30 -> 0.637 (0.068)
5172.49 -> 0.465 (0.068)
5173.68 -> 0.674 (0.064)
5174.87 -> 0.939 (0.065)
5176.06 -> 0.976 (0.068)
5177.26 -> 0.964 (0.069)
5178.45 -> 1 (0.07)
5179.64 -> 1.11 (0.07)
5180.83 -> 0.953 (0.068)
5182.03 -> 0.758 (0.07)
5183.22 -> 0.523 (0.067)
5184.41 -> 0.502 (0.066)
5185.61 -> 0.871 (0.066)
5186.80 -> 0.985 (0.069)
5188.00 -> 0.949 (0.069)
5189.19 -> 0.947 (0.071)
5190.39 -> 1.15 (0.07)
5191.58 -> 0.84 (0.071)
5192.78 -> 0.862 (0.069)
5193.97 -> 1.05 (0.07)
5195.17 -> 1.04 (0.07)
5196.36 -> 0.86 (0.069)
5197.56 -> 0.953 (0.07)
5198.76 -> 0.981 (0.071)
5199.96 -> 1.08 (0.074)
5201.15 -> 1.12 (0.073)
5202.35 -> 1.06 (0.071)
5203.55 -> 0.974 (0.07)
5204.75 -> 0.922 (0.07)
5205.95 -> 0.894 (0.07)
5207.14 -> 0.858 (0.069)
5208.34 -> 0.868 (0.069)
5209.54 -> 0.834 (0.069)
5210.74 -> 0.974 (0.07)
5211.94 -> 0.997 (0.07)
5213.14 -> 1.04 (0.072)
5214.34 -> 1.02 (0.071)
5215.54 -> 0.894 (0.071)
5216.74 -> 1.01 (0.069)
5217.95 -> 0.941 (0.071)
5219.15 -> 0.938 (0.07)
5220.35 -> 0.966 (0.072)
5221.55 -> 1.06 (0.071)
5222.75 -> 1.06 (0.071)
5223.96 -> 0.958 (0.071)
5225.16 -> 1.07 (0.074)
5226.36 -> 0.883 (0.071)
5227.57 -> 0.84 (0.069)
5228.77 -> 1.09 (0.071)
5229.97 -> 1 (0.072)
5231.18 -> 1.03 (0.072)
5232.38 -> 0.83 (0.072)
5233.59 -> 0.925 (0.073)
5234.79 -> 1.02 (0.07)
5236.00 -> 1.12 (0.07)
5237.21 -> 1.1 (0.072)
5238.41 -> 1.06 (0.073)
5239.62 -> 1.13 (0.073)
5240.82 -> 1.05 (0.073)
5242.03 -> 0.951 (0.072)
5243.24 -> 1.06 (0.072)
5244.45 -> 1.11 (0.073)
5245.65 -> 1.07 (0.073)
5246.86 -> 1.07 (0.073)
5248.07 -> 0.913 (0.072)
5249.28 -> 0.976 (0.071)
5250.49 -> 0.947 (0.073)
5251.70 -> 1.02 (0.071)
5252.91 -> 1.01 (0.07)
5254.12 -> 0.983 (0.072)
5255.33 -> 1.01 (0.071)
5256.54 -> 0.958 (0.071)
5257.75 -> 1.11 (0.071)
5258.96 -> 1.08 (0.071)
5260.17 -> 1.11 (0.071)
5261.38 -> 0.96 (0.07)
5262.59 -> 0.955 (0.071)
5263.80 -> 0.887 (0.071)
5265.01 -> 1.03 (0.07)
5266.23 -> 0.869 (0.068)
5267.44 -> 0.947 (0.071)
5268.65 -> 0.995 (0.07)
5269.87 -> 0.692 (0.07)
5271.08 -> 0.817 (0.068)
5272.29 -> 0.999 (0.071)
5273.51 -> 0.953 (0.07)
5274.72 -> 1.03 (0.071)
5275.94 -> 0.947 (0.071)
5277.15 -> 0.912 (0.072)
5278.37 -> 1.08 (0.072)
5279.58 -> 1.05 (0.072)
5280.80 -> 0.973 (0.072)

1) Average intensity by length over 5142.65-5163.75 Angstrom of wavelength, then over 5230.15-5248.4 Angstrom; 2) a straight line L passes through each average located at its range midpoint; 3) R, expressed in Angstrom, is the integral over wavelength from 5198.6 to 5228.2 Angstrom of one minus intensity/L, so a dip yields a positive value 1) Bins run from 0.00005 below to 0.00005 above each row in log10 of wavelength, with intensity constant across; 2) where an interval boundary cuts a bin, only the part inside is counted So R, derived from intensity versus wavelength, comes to 1.50 Angstrom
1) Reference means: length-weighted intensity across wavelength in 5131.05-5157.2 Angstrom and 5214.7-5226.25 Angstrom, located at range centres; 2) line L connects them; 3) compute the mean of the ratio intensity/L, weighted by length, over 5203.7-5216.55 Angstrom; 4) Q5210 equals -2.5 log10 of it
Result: 0.06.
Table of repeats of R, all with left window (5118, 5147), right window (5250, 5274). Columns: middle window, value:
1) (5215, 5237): -0.2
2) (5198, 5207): -0.2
